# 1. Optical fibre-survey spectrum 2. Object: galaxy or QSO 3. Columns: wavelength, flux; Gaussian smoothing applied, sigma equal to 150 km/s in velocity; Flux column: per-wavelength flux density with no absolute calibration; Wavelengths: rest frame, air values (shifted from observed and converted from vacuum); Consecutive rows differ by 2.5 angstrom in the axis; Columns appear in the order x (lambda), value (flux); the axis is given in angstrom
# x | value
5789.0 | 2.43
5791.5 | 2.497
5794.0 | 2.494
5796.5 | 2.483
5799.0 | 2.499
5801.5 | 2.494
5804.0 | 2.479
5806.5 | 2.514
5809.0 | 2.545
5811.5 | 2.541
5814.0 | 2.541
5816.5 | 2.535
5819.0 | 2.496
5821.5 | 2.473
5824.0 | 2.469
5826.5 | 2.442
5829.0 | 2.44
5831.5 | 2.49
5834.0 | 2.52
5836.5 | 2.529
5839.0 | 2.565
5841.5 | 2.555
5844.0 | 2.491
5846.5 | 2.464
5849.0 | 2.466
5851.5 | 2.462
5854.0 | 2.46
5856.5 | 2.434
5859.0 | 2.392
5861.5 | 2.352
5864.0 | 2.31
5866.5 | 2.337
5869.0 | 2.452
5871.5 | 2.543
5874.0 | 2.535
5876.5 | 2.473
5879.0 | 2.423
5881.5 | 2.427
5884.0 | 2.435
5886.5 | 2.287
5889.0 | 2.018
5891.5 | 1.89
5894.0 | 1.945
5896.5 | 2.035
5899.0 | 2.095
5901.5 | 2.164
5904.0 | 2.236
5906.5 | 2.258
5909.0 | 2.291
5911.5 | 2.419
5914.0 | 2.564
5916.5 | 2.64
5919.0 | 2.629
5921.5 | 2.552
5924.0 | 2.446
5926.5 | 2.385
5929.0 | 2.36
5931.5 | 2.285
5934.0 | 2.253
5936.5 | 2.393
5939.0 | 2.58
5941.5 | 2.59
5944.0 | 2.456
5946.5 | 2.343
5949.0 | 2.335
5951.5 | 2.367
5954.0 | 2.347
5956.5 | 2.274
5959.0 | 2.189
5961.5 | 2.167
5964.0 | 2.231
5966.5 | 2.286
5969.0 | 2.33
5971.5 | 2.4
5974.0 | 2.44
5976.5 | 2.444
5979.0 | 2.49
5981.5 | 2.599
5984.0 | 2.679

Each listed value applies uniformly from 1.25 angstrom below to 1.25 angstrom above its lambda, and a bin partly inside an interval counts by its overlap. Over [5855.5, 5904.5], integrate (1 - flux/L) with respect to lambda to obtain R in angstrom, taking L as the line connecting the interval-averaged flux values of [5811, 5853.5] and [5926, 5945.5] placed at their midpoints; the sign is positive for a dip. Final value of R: 3.4 angstrom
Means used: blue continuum 2.5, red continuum 2.41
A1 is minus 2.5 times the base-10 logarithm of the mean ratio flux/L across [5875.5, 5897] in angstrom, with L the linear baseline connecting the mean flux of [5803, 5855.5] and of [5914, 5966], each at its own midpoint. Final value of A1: 0.11 mag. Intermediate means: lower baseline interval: 2.5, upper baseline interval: 2.39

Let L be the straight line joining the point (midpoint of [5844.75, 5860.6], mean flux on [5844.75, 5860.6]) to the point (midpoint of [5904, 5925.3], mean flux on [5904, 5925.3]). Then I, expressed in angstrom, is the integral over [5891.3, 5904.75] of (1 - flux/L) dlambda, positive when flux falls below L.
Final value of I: 2.1 angstrom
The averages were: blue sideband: 2.45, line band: 2.07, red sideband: 2.46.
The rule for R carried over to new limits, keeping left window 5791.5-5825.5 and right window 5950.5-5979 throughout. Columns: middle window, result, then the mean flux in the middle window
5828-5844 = -0.3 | 2.52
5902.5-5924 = -0.6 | 2.45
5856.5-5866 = 0.3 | 2.36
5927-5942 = -0.3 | 2.4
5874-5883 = -0.1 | 2.45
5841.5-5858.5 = -0.1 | 2.47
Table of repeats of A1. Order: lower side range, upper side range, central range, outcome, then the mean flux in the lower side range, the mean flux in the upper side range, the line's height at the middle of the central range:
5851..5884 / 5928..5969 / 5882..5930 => 0.041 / 2.43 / 2.34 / 2.39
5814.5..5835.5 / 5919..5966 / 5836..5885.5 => -0.001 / 2.49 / 2.37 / 2.45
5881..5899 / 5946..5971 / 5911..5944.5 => -0.116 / 2.13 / 2.29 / 2.22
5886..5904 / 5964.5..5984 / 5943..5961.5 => 0.007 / 2.06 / 2.44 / 2.33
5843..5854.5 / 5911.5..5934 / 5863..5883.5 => 0.013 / 2.47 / 2.47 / 2.47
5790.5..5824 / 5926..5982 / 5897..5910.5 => 0.100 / 2.51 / 2.37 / 2.42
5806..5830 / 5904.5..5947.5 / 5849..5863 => 0.024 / 2.5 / 2.43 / 2.48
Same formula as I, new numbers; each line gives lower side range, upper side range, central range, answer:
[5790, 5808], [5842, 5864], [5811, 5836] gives -0.3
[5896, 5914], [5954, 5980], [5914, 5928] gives -1.6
